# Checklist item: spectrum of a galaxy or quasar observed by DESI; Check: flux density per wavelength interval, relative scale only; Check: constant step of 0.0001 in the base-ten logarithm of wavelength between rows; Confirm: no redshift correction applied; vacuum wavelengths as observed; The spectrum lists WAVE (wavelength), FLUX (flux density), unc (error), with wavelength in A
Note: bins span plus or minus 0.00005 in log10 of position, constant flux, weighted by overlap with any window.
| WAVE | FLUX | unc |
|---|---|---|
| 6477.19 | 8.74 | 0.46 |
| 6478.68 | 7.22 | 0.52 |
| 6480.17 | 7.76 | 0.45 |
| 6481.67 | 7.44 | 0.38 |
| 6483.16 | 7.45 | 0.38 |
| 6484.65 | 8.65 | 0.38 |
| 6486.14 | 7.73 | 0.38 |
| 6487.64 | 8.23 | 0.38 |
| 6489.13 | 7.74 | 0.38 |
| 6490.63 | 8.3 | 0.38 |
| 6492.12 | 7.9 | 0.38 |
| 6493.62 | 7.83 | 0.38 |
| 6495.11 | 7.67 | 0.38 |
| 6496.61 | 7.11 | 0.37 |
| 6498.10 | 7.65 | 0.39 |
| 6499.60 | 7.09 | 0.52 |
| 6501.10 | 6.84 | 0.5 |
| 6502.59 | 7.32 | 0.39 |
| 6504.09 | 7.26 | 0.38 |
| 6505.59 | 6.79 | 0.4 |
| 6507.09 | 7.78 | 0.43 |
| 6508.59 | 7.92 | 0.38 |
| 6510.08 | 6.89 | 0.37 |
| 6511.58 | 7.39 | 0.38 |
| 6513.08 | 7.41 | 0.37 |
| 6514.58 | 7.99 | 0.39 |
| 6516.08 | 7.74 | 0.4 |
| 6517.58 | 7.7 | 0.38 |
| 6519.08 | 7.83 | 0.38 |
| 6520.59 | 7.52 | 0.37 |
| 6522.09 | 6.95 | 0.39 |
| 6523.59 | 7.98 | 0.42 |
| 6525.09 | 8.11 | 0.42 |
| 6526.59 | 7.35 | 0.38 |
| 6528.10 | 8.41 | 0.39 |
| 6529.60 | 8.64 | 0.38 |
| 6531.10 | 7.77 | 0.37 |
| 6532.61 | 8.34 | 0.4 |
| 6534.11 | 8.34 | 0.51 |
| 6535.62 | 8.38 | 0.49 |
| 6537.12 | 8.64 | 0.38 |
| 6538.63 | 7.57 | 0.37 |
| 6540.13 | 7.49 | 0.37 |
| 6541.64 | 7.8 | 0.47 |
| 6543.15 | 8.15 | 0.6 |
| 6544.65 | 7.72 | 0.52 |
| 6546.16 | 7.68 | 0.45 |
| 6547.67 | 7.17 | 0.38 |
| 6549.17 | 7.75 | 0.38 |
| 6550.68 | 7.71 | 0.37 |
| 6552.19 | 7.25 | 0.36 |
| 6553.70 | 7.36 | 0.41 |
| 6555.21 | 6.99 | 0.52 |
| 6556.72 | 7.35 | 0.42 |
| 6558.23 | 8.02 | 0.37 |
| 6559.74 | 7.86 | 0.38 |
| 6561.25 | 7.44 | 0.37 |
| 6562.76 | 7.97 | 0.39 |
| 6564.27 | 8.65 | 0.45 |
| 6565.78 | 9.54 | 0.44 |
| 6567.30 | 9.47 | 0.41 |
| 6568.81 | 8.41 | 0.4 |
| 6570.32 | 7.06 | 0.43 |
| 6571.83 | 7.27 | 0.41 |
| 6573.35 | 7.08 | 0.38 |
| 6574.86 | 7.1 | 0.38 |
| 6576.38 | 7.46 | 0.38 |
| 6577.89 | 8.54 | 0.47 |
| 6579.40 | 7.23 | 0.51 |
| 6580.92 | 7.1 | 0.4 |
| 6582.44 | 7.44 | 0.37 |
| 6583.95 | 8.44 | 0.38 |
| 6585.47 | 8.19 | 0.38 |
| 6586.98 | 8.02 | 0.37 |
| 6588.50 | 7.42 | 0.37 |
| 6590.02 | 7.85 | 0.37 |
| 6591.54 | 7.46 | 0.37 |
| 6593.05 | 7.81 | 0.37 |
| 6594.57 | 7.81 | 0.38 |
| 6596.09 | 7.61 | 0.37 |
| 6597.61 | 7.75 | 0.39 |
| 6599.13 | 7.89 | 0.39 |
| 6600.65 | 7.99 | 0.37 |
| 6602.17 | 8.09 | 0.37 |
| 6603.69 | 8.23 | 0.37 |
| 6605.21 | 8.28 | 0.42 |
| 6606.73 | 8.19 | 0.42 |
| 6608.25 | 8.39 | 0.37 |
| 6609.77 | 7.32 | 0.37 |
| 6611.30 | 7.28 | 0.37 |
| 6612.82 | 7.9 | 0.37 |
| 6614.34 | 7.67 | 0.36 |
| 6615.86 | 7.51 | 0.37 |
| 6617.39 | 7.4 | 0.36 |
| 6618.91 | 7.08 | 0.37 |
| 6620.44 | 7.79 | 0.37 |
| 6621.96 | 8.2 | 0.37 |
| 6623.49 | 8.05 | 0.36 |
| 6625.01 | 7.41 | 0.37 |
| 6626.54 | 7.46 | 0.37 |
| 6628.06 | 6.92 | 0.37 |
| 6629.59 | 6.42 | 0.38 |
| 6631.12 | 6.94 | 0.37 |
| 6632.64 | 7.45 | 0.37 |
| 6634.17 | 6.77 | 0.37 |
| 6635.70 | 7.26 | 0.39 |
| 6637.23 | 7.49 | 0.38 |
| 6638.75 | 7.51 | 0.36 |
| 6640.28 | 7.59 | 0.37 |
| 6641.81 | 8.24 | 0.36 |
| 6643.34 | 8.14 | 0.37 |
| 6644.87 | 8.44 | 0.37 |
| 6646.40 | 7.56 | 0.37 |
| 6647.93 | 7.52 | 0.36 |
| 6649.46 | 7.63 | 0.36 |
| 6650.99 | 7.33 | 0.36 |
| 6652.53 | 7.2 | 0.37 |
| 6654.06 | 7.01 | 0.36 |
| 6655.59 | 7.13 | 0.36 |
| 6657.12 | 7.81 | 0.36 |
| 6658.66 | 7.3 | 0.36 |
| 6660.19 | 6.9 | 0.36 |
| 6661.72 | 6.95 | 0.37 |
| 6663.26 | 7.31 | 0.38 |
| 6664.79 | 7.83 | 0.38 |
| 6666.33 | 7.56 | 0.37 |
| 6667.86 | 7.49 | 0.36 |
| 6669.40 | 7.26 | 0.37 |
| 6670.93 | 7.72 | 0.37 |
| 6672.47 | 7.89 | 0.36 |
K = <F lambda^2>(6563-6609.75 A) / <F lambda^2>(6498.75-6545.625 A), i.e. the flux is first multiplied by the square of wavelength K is 1.05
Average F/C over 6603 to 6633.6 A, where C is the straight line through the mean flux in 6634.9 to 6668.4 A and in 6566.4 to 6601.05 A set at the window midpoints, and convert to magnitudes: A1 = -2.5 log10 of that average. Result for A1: 0.01 mag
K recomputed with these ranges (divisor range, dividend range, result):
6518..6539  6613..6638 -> 0.95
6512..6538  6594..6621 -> 1.01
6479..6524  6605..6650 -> 1.04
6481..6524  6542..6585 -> 1.04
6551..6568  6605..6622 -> 0.98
